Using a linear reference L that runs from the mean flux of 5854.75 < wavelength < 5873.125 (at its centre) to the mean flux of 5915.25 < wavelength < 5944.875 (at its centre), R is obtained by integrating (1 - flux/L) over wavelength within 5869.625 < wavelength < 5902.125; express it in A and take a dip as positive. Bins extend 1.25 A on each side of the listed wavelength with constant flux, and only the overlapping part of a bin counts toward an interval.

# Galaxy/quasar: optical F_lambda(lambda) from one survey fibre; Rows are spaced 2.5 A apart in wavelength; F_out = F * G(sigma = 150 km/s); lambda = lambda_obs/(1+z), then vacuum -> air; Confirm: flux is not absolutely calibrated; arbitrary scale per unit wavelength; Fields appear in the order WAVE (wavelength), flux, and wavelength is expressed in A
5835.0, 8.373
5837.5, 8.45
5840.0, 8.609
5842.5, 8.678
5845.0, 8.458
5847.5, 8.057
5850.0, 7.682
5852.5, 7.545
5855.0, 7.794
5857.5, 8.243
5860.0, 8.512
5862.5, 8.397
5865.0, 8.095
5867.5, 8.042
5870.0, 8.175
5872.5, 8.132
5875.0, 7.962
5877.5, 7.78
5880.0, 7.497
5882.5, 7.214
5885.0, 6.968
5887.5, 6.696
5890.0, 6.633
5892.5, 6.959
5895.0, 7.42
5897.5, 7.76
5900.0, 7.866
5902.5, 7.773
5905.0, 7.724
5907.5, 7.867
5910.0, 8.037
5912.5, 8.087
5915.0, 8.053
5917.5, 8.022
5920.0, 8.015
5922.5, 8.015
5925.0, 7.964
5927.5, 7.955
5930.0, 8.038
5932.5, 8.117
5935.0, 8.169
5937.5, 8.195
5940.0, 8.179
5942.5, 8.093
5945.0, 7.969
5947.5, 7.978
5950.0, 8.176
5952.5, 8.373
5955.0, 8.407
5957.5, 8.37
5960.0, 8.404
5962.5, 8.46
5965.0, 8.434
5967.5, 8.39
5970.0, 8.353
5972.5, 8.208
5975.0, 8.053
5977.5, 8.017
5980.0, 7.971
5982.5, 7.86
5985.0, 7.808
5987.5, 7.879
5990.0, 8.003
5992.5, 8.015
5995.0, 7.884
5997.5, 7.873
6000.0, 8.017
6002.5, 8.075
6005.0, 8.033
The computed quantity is 2.78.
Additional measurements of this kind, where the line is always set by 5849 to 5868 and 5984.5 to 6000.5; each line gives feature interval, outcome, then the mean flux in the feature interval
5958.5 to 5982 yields -0.9 A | 8.24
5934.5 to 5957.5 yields -0.6 A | 8.18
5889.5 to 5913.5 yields 1.1 A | 7.64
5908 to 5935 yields -0.1 A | 8.03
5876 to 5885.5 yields 0.7 A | 7.41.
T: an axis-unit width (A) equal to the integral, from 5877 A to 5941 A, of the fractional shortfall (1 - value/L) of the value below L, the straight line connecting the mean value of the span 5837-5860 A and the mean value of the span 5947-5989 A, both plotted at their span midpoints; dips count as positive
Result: 3.6 A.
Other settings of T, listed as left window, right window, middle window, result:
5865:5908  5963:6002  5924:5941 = -0.6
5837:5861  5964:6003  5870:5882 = 0.5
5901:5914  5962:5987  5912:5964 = -0.9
